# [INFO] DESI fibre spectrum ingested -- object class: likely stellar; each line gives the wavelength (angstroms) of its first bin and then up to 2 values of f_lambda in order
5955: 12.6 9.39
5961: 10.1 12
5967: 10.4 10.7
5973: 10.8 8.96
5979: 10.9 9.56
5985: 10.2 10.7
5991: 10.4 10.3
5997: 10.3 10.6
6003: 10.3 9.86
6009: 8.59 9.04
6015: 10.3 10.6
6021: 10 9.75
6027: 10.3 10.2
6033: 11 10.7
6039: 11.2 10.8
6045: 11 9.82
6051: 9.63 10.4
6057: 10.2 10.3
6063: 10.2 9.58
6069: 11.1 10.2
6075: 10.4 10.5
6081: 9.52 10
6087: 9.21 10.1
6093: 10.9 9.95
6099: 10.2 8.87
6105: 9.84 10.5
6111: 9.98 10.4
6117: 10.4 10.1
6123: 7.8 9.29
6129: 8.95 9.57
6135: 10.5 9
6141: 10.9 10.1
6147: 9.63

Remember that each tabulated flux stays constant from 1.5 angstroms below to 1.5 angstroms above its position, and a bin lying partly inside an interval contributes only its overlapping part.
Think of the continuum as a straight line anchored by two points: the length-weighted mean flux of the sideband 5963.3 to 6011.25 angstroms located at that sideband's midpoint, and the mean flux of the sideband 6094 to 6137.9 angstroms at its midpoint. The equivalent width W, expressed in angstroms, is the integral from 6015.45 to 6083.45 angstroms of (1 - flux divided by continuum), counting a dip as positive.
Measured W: -2.3 angstroms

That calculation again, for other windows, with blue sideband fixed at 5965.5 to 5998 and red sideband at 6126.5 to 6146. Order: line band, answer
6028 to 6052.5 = -1.0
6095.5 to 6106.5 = 0.2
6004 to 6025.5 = 0.9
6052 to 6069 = -0.3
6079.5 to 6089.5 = 0.3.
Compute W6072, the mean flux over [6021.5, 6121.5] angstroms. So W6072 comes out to 10.2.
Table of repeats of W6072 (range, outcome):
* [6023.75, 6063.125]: 10.4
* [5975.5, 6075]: 10.2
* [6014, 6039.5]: 10.4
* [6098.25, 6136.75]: 9.71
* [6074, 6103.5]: 9.96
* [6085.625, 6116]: 10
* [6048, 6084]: 10.2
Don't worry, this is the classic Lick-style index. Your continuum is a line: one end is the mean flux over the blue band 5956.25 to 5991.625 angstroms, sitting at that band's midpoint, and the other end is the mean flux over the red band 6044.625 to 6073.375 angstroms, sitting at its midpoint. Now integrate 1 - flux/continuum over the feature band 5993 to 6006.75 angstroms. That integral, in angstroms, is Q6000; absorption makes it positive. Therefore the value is 0.03 angstroms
